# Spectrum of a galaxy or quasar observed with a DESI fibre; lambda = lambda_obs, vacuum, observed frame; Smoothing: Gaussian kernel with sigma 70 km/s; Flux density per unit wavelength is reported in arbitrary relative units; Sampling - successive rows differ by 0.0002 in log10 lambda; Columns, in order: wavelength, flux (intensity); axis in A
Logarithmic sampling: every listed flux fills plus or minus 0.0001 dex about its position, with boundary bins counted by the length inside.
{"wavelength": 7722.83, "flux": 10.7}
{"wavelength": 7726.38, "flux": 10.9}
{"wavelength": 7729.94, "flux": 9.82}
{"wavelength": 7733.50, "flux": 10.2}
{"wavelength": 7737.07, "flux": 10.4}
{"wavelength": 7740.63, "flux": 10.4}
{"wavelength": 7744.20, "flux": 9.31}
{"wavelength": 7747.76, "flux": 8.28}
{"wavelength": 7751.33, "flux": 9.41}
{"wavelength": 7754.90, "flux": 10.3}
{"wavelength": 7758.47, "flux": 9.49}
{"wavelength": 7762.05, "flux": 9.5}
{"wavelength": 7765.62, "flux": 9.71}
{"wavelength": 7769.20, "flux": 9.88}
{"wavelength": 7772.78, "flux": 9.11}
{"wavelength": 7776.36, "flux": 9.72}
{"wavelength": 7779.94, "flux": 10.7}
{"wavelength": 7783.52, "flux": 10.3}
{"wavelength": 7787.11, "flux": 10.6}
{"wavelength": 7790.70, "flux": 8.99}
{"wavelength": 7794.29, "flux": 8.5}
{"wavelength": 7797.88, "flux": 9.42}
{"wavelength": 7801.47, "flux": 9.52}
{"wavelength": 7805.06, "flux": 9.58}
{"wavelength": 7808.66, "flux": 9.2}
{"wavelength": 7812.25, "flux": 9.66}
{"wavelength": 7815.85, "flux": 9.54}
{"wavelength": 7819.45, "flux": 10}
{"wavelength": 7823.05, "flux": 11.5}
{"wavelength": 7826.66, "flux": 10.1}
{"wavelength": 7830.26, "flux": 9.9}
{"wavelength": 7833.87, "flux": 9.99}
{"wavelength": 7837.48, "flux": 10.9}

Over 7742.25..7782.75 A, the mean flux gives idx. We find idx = 9.61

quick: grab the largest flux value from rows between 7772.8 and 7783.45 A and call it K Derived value 10.7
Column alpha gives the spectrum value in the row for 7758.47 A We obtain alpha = 9.49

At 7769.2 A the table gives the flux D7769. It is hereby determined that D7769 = 9.88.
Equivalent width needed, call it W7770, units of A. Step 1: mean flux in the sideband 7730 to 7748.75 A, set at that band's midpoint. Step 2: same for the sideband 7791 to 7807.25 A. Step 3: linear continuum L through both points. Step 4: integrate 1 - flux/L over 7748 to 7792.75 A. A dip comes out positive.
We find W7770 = -1.2 A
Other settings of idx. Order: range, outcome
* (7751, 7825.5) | 9.75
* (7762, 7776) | 9.57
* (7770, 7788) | 10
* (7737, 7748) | 9.66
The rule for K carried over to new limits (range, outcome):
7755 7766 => 9.71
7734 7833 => 11.5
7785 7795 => 10.6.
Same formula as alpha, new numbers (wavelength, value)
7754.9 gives 10.3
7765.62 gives 9.71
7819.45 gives 10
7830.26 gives 9.9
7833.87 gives 9.99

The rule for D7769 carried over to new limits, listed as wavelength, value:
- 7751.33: 9.41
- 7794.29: 8.5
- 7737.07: 10.4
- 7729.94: 9.82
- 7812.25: 9.66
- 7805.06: 9.58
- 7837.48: 10.9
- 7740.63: 10.4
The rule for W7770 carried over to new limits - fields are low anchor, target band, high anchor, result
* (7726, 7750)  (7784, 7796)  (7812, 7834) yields 0.65 A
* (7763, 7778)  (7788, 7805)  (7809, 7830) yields 1.07 A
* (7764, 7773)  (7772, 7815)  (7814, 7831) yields 1.25 A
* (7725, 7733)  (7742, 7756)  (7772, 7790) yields 1.24 A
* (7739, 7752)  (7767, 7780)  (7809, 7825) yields -0.14 A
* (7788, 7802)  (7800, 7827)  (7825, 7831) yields -0.64 A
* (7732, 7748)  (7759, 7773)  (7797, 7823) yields 0.28 A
